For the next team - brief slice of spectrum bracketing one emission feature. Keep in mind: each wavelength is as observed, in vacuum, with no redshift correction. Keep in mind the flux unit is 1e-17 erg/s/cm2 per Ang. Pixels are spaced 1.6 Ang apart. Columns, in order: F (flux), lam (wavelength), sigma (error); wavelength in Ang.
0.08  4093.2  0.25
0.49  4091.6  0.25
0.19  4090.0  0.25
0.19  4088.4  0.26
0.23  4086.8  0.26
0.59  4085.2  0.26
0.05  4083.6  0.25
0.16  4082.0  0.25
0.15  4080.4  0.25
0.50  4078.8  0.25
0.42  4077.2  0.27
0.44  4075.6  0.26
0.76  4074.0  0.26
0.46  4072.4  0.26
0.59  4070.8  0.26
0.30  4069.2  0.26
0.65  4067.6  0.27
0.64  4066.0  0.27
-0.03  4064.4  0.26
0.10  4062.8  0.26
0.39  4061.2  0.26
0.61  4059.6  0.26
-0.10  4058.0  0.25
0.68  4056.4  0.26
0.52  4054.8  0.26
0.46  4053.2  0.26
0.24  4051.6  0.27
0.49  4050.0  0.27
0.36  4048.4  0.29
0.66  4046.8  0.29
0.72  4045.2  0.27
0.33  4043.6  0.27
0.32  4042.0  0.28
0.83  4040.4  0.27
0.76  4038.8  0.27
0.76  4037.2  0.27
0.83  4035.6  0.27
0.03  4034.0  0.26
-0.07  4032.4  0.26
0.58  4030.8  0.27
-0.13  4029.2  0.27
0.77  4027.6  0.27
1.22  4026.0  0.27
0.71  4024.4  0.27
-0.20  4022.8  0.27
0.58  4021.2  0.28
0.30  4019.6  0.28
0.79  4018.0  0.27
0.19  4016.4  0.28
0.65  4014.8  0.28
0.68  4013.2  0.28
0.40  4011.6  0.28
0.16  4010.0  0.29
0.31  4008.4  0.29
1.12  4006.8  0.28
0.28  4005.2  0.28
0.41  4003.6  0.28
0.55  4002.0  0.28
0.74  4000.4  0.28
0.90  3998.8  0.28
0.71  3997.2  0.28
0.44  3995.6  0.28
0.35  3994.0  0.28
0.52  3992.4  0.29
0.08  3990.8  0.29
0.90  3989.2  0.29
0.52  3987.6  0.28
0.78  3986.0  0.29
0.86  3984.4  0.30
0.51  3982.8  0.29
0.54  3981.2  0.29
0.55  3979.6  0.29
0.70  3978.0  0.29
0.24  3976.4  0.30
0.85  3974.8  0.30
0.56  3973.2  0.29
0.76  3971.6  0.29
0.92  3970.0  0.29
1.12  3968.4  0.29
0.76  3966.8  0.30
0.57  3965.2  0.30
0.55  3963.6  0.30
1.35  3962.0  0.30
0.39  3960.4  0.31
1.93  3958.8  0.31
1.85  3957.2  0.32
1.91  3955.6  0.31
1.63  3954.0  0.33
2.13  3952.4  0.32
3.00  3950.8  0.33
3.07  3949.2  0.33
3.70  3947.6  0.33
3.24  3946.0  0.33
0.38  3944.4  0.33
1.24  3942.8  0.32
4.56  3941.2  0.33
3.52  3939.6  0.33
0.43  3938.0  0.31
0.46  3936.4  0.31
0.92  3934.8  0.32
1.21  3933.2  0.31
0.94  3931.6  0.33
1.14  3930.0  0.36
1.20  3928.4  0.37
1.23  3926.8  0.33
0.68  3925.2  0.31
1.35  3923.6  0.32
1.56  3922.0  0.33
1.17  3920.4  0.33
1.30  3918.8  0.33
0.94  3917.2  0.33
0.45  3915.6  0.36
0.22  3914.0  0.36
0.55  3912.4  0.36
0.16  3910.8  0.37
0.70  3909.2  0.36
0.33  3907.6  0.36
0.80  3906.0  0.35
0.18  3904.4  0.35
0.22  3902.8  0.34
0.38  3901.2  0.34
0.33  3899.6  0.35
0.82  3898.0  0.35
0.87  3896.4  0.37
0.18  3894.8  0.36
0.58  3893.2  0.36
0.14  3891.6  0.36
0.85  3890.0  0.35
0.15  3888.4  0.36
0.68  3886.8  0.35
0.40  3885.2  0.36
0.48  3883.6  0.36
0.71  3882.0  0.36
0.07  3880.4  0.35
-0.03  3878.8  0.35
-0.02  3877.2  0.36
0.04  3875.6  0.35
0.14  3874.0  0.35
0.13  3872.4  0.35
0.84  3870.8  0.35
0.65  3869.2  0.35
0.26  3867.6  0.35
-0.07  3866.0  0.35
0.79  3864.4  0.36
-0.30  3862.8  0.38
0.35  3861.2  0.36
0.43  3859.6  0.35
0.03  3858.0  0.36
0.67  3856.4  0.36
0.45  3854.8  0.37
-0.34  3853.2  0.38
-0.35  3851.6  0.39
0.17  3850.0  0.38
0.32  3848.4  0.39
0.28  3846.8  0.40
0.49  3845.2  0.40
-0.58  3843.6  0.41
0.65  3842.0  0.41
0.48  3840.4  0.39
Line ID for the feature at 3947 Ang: Lyman alpha 1216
